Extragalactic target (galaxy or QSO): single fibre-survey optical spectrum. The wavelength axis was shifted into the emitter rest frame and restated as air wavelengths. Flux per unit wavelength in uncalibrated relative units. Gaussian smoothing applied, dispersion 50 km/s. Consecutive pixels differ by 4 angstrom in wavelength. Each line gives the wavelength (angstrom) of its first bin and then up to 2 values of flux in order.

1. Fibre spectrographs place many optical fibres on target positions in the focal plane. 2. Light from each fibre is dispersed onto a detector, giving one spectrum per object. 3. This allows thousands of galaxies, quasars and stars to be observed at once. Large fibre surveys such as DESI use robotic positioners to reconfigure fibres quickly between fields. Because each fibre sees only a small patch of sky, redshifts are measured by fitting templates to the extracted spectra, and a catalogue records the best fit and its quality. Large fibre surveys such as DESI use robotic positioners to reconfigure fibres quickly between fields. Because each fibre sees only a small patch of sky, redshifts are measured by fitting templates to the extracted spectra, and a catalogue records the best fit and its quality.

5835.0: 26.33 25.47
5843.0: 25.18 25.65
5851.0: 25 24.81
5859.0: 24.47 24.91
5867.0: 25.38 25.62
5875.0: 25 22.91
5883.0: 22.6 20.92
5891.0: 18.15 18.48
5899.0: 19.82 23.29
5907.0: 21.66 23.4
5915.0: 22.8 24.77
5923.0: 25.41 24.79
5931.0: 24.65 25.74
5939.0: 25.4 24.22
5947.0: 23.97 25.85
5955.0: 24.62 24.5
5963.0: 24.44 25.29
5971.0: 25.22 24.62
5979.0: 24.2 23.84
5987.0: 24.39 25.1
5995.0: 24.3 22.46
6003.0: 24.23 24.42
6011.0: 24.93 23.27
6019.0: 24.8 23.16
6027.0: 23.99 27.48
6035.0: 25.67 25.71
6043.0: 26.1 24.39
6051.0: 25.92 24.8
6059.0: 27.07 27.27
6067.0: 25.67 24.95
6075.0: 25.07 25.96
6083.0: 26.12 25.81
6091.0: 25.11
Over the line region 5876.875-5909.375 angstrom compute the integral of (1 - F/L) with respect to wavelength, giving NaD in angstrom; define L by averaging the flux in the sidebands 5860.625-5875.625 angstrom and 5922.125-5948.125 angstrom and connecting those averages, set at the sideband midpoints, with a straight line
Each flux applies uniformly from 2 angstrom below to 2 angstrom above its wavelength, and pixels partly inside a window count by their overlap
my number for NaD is 5.3 angstrom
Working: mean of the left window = 25.2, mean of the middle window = 21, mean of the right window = 24.9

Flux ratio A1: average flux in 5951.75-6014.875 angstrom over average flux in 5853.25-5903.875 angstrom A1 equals 1.07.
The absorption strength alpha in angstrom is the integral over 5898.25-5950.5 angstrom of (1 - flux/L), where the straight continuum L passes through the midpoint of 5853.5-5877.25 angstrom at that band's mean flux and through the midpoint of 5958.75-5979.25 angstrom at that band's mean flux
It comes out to 1.85 angstrom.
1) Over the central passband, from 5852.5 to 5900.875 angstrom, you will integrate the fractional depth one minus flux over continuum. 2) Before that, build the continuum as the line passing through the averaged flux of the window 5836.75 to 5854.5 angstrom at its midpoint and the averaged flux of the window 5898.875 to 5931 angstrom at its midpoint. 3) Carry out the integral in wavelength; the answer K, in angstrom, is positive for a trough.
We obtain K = 3.4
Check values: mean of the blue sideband 25.3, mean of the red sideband 23.5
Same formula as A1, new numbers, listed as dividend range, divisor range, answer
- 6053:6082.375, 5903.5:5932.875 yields 1.08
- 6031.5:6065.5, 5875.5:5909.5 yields 1.22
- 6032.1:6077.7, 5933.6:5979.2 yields 1.04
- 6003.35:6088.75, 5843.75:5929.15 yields 1.08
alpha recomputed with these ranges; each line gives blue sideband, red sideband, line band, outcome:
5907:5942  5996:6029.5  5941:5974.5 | -0.7 angstrom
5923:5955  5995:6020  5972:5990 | 0.0 angstrom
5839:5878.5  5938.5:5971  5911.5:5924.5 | 0.4 angstrom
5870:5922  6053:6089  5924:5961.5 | -2.7 angstrom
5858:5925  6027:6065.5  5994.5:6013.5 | 0.8 angstrom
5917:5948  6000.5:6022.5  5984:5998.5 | 0.0 angstrom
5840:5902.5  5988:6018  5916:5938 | -1.2 angstrom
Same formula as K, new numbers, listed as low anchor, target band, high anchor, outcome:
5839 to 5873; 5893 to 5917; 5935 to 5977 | 3.29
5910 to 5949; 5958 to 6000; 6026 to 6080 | 0.98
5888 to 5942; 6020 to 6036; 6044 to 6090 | 0.00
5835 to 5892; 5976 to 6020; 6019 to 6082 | 1.72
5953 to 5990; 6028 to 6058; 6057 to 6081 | -0.11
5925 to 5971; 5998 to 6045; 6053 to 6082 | 1.36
